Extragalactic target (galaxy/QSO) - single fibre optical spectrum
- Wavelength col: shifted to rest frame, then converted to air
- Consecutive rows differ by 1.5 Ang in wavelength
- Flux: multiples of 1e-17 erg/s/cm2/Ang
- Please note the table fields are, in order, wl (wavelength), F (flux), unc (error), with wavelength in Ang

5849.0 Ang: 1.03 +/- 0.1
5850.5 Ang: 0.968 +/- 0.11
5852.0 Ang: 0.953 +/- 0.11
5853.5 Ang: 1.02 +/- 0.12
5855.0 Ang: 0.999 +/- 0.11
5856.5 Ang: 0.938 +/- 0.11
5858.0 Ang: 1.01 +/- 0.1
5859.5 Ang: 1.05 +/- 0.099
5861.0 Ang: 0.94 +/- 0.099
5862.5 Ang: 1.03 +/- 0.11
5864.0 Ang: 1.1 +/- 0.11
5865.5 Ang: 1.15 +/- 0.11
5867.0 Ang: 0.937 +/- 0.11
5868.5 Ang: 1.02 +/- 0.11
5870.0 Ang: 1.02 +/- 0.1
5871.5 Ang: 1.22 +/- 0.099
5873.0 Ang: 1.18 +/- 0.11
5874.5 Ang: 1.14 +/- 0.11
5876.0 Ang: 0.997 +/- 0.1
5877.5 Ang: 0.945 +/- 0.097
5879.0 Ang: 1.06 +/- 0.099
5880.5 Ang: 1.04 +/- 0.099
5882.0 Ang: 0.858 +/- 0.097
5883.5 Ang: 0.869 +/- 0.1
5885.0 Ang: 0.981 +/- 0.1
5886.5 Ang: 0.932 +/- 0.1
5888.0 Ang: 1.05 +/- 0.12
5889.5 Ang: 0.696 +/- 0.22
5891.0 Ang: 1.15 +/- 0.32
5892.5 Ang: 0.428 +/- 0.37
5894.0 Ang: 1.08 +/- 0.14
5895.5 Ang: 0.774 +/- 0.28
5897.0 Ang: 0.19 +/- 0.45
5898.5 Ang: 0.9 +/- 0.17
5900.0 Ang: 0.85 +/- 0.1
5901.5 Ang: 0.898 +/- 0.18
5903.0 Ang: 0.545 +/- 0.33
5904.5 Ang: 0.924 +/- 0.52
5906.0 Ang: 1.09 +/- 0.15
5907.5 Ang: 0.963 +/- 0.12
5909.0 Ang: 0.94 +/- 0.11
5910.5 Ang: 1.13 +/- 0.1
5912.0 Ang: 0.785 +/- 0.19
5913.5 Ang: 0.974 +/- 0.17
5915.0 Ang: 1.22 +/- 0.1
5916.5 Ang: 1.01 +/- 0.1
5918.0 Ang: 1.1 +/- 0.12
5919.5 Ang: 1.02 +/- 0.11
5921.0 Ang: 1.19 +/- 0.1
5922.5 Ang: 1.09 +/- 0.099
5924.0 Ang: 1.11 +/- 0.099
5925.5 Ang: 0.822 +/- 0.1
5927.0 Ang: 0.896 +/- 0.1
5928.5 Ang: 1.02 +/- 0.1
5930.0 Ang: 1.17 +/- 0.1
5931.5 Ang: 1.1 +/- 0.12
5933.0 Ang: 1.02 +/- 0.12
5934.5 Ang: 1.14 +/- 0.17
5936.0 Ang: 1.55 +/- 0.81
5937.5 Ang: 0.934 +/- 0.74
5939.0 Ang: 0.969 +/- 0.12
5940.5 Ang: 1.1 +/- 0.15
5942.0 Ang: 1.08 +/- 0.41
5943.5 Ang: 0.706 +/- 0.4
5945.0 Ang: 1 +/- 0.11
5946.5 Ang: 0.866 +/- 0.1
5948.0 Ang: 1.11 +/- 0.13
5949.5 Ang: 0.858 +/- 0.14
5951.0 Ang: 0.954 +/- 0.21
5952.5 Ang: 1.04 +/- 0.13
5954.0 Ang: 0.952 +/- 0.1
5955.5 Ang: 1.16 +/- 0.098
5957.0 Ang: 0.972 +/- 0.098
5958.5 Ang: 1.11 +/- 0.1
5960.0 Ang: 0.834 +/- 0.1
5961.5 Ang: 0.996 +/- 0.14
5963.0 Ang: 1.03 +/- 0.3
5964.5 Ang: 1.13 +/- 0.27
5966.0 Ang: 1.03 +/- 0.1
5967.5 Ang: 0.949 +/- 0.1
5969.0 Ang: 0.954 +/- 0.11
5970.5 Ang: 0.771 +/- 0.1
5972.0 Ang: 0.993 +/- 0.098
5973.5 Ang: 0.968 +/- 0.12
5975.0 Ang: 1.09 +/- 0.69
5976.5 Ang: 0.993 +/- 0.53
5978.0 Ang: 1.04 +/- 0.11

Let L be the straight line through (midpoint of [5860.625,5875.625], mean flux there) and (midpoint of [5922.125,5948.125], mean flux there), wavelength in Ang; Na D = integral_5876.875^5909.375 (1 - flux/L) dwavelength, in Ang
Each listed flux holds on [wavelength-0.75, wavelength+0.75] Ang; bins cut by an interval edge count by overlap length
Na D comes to 5.84 Ang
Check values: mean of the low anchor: 1.08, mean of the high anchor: 1.04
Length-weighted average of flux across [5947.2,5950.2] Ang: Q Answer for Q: 0.984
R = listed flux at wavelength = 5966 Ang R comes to 1.03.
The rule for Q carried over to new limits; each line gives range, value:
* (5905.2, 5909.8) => 0.998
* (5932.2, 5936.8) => 1.23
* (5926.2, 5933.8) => 1.04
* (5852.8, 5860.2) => 1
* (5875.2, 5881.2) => 1.01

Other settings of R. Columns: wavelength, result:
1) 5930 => 1.17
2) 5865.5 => 1.15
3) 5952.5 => 1.04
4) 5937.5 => 0.934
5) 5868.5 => 1.02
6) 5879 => 1.06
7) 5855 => 0.999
